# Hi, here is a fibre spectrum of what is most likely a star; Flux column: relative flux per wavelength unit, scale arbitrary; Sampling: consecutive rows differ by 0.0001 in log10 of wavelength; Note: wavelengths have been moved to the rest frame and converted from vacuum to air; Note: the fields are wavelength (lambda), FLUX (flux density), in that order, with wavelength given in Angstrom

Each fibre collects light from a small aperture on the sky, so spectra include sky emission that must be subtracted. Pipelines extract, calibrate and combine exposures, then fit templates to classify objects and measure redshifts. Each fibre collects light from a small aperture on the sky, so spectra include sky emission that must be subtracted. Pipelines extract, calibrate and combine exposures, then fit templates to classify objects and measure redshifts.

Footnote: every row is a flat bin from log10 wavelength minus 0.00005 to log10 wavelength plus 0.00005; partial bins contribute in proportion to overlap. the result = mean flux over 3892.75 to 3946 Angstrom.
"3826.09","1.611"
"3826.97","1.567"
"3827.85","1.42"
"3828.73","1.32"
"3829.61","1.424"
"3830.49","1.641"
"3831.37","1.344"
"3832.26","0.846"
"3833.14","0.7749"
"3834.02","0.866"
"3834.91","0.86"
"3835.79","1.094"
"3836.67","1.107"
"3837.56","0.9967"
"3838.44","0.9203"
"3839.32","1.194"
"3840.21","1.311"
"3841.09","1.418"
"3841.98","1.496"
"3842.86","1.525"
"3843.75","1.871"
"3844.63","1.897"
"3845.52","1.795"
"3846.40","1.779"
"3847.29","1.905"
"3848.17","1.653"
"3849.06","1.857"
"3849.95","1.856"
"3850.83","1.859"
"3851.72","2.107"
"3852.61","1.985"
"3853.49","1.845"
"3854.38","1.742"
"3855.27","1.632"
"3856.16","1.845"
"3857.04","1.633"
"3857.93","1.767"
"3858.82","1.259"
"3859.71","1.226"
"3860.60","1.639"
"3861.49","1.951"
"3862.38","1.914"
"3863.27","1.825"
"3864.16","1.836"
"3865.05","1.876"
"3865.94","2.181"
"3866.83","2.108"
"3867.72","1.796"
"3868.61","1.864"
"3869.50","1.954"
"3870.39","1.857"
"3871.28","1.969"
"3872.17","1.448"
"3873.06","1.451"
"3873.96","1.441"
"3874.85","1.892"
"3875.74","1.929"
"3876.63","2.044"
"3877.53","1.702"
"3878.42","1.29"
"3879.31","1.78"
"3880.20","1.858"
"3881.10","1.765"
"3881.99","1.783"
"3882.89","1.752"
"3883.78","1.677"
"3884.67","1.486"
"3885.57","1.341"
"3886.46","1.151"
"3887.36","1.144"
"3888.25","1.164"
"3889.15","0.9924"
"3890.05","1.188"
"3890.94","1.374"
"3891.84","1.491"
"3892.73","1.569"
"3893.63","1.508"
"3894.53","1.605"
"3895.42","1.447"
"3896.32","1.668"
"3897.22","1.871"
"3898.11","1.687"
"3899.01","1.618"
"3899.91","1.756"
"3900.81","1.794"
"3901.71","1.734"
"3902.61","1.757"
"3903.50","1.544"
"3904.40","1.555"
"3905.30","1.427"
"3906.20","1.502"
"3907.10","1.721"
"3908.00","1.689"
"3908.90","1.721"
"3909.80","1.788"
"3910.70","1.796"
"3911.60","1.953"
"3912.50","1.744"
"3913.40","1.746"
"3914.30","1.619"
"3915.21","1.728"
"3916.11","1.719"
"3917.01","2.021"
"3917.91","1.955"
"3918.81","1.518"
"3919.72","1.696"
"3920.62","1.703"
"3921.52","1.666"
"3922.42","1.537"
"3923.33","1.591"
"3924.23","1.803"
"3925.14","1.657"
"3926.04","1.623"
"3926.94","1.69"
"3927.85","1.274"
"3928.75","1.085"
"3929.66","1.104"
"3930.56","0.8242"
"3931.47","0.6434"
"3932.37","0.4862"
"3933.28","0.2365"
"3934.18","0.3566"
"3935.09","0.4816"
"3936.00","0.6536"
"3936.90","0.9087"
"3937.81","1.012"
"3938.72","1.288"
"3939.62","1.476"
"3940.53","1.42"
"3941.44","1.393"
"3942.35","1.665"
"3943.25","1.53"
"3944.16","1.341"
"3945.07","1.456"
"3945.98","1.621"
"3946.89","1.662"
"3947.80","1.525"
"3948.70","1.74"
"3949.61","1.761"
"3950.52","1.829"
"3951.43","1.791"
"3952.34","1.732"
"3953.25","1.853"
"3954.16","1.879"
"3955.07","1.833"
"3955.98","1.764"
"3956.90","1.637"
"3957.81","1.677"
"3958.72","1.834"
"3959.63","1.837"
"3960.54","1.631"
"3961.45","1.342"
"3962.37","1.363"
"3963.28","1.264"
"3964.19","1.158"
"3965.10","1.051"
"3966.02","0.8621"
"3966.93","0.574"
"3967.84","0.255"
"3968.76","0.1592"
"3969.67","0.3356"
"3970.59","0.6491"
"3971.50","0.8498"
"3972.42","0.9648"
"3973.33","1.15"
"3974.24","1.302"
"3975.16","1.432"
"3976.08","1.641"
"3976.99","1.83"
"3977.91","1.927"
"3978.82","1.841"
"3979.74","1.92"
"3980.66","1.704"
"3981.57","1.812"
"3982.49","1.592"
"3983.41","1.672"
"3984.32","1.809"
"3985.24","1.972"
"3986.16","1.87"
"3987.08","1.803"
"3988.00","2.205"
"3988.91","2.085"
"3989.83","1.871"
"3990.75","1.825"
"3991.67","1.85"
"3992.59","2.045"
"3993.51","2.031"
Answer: 1.46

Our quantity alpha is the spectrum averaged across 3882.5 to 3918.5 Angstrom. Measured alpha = 1.6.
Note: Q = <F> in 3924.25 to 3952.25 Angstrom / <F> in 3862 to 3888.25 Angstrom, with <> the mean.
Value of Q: 0.74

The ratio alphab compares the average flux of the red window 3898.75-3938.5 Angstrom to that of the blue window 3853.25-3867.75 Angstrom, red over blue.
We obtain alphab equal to 0.8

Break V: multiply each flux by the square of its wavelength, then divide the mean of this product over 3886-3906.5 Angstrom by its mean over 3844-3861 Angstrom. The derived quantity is 0.9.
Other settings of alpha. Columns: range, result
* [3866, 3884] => 1.78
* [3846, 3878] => 1.79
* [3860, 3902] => 1.66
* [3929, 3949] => 1.12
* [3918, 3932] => 1.44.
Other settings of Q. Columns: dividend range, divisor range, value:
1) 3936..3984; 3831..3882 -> 0.87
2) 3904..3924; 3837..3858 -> 1.03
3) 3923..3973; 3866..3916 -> 0.77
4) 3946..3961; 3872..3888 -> 1.09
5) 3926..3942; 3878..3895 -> 0.67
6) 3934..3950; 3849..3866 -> 0.73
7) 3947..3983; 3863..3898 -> 0.86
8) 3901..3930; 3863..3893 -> 1.00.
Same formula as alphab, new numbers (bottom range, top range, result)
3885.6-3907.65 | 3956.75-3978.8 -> 0.80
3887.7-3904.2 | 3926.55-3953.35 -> 0.81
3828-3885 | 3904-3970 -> 0.87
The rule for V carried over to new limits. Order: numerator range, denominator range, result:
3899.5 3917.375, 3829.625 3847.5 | 1.34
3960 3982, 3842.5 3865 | 0.73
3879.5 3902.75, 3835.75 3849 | 1.07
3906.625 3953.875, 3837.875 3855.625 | 0.91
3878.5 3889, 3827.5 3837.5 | 1.36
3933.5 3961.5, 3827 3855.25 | 1.05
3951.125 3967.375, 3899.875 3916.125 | 0.91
